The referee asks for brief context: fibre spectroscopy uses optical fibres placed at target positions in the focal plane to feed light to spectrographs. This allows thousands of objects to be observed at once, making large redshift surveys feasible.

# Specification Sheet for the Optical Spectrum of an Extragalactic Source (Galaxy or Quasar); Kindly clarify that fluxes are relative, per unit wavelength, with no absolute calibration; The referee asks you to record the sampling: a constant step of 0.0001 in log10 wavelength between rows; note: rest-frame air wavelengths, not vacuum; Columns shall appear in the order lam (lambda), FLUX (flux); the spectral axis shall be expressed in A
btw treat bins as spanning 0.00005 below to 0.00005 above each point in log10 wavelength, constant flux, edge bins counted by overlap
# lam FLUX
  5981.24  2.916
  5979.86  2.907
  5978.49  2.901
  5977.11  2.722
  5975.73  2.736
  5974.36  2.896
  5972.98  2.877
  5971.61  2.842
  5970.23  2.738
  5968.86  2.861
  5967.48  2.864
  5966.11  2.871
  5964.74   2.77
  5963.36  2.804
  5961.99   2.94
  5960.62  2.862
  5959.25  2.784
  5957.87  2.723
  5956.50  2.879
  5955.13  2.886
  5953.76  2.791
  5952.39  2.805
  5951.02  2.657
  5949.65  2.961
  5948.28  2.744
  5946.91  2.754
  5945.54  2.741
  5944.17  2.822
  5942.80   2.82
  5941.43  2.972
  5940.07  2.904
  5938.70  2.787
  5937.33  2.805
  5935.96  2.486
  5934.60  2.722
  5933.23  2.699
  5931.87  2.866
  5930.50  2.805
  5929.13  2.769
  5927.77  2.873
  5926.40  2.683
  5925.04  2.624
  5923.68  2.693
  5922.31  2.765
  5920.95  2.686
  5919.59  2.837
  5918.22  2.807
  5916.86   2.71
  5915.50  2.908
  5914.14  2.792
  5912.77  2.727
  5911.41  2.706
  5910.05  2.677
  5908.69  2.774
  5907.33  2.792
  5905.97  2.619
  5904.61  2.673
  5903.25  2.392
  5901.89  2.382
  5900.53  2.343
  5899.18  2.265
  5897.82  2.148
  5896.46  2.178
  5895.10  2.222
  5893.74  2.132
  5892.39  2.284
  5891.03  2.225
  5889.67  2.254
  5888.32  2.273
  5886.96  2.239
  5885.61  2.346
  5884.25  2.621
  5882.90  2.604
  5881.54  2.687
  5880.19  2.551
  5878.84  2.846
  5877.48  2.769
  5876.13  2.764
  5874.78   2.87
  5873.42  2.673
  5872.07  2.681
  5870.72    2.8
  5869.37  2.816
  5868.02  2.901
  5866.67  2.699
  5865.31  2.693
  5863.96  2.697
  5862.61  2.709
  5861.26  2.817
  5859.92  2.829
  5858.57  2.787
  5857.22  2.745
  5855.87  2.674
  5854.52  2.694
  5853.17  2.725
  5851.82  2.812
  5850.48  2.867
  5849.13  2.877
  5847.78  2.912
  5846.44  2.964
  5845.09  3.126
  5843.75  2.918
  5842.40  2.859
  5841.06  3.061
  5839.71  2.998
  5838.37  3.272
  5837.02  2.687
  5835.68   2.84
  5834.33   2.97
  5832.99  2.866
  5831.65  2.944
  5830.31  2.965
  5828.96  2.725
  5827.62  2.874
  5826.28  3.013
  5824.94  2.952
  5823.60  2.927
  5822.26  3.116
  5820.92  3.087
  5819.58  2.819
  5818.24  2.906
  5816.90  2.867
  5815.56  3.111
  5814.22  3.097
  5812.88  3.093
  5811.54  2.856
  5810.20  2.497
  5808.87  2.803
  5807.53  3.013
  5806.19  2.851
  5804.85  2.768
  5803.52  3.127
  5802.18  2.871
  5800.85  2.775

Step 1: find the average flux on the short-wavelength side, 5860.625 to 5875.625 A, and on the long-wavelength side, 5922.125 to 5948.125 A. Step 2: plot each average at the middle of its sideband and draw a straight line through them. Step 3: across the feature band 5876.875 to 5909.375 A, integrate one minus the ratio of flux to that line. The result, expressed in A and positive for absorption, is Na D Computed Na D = 3.8 A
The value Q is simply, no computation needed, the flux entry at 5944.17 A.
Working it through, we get 2.822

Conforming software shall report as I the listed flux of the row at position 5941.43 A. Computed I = 2.972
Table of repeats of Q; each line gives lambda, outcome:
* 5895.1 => 2.222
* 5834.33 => 2.97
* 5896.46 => 2.178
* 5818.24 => 2.906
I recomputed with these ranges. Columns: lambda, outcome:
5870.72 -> 2.8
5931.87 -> 2.866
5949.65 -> 2.961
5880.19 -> 2.551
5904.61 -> 2.673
